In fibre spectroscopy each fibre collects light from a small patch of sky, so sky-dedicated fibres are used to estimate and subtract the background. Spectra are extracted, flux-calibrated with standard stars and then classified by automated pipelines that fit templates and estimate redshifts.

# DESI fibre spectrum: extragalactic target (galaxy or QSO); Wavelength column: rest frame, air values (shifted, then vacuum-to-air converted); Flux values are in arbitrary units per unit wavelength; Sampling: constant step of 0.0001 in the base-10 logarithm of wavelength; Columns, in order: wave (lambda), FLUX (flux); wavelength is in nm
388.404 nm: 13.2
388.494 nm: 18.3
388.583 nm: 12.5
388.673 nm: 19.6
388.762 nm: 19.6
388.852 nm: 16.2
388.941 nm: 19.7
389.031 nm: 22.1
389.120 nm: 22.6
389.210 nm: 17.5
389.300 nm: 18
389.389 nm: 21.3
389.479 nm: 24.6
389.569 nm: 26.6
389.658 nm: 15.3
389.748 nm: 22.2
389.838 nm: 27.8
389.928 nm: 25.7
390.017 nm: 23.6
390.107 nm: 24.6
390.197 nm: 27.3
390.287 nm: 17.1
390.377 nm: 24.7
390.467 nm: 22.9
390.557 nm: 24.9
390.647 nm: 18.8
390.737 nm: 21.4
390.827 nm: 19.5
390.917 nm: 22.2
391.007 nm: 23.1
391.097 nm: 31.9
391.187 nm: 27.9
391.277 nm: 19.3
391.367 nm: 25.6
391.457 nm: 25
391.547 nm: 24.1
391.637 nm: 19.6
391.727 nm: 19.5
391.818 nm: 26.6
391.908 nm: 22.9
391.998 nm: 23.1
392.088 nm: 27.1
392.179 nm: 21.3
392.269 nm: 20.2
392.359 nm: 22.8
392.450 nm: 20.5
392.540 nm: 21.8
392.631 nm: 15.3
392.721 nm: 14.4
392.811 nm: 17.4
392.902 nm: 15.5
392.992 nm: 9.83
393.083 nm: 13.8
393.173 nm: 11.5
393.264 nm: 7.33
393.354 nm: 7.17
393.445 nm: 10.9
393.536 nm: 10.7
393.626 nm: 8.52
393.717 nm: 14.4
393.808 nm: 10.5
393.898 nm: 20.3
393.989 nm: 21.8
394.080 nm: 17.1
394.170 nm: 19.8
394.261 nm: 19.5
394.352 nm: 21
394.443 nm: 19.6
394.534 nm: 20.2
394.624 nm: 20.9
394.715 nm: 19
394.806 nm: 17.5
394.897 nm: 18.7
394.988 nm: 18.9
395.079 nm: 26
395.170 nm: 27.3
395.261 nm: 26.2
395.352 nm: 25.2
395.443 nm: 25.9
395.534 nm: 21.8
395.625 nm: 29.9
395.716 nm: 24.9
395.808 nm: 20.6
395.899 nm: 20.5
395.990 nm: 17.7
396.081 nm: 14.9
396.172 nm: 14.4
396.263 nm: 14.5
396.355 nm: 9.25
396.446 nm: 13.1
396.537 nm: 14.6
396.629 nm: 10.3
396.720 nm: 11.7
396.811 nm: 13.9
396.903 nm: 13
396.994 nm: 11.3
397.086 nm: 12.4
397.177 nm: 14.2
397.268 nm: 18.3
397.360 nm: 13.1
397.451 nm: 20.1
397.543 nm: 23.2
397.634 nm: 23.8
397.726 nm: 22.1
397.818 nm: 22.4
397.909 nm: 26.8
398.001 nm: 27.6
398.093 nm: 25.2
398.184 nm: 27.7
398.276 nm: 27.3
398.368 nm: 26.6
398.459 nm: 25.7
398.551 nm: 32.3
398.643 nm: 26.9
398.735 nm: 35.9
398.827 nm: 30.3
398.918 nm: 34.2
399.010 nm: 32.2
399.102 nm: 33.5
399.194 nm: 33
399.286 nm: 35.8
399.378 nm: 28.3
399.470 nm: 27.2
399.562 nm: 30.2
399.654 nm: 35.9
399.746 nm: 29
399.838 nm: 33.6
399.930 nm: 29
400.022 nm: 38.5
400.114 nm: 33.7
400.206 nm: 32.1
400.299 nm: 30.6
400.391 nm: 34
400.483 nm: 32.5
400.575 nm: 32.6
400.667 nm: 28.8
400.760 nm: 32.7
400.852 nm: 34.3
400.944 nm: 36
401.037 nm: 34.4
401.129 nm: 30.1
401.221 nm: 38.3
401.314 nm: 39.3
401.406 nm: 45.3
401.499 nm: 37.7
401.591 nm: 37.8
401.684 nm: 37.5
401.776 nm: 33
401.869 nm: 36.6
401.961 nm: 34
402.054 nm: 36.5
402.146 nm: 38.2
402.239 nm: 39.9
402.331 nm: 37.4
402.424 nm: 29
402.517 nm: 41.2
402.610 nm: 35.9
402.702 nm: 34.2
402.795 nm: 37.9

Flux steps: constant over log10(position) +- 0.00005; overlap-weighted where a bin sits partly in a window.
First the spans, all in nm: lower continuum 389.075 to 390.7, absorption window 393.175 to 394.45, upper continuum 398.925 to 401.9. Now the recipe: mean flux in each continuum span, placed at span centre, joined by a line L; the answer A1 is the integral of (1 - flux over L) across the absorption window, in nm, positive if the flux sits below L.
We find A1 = 0.579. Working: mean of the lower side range 22.5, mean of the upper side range 33.8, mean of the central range 14.6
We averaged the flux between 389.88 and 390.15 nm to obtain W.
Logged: 24.7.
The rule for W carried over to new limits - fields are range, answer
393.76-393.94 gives 15.3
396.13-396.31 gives 14.4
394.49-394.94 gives 19.3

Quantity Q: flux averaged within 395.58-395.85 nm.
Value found 25.1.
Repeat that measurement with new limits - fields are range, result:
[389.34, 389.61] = 24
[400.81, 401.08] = 34.9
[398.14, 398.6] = 27.9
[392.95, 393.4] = 9.92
